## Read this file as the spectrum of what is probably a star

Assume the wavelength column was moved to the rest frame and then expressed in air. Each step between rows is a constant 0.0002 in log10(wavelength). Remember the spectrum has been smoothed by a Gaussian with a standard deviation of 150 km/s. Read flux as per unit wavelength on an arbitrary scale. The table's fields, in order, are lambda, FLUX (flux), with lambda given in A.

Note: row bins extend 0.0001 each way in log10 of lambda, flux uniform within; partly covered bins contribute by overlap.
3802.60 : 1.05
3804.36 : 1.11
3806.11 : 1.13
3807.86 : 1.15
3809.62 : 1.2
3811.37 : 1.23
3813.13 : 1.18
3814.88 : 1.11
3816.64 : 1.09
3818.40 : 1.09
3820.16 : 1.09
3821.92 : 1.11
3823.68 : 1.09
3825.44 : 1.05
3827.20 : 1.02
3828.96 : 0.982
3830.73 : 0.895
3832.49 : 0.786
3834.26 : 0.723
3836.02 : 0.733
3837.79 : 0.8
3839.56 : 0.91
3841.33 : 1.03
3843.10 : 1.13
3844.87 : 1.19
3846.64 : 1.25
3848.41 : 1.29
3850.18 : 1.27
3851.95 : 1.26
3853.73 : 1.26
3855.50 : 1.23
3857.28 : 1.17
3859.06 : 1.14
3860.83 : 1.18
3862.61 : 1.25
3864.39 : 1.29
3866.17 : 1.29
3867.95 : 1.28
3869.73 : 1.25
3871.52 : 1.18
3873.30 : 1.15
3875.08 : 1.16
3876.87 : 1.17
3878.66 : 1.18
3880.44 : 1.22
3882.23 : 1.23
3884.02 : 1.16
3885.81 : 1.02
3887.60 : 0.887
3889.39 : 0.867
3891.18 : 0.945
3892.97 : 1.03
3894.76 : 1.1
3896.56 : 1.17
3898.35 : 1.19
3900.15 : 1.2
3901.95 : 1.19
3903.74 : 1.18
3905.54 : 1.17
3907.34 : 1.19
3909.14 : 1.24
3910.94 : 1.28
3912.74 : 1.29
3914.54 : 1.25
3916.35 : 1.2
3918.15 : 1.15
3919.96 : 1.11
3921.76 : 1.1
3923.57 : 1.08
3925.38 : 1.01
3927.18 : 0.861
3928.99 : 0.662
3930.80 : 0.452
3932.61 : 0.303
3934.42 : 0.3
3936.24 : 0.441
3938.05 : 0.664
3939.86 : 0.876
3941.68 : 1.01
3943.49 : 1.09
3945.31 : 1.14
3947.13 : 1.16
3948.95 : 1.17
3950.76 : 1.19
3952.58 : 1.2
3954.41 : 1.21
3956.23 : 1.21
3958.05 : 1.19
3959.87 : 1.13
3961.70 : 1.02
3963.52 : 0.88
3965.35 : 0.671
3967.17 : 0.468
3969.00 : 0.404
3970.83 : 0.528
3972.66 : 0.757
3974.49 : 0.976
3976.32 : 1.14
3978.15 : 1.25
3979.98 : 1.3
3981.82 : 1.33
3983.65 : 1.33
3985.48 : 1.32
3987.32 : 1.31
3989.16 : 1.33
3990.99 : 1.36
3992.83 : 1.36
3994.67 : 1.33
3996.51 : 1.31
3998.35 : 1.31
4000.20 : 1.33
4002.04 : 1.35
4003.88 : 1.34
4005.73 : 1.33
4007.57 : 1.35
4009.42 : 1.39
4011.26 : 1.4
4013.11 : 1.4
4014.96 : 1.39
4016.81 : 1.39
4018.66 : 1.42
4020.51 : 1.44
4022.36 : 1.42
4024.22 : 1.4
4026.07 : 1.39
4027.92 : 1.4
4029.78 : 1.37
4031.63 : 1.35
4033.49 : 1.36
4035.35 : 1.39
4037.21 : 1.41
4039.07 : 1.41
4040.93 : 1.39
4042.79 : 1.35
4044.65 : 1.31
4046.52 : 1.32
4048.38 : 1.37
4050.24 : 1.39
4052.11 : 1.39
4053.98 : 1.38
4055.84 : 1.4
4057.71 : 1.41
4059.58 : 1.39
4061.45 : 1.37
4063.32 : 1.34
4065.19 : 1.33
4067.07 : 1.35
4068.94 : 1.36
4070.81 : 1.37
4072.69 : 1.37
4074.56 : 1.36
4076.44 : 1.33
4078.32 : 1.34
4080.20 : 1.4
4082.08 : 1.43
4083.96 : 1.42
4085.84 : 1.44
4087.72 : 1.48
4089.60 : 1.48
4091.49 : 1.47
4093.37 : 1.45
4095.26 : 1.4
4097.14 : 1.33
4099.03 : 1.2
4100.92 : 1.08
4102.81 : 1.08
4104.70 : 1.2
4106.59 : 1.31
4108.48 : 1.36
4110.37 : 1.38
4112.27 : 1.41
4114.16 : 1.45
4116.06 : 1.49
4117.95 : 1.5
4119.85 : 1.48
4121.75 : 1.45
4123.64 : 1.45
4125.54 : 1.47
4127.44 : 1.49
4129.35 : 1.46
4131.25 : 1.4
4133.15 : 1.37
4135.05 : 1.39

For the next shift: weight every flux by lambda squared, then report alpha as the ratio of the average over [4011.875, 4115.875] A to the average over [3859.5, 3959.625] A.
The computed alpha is 1.38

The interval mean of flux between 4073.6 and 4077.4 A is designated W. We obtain 1.35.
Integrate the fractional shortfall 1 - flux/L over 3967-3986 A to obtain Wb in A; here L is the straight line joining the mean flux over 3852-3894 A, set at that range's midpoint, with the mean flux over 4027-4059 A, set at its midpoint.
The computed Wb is 4.36 A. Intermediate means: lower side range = 1.16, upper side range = 1.38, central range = 0.996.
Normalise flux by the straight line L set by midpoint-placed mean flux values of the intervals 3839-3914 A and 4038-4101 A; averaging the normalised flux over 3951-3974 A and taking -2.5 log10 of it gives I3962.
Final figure 0.366 mag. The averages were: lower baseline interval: 1.17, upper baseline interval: 1.37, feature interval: 0.899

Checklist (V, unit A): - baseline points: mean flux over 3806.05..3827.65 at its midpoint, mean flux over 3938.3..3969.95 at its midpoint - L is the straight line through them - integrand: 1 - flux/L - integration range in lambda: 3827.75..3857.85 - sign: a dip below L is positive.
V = 1.2 A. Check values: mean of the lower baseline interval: 1.12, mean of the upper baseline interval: 0.993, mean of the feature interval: 1.05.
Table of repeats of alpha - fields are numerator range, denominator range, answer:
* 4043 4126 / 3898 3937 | 1.51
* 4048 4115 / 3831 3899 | 1.36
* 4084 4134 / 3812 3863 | 1.47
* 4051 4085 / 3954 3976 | 1.66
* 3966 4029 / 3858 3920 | 1.13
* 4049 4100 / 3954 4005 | 1.29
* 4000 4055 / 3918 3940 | 1.93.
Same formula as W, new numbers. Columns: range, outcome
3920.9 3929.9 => 0.942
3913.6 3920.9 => 1.18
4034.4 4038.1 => 1.4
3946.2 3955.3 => 1.19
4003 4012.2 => 1.36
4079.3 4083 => 1.41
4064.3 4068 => 1.34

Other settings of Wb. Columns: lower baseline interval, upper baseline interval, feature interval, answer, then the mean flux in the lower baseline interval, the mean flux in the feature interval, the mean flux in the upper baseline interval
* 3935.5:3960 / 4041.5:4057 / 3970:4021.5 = -3.3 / 1.05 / 1.28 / 1.37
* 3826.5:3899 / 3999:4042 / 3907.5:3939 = 7.7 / 1.1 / 0.912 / 1.38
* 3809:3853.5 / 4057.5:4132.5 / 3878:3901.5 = 0.8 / 1.06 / 1.09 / 1.38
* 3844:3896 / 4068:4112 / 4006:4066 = -3.5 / 1.17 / 1.38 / 1.35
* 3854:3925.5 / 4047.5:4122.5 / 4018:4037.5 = -1.2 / 1.16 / 1.39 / 1.37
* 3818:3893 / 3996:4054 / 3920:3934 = 4.9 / 1.1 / 0.785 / 1.37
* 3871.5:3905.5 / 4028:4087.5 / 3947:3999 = 5.9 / 1.12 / 1.11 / 1.38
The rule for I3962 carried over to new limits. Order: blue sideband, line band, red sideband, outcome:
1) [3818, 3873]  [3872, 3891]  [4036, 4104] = 0.04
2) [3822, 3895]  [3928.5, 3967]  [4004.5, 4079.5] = 0.35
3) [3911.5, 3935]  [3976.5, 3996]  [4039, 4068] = -0.16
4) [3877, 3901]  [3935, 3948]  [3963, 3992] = 0.18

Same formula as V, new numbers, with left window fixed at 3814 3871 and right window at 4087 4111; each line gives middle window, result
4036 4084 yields -3.1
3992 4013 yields -1.8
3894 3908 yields -0.3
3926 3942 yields 7.7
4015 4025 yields -1.3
